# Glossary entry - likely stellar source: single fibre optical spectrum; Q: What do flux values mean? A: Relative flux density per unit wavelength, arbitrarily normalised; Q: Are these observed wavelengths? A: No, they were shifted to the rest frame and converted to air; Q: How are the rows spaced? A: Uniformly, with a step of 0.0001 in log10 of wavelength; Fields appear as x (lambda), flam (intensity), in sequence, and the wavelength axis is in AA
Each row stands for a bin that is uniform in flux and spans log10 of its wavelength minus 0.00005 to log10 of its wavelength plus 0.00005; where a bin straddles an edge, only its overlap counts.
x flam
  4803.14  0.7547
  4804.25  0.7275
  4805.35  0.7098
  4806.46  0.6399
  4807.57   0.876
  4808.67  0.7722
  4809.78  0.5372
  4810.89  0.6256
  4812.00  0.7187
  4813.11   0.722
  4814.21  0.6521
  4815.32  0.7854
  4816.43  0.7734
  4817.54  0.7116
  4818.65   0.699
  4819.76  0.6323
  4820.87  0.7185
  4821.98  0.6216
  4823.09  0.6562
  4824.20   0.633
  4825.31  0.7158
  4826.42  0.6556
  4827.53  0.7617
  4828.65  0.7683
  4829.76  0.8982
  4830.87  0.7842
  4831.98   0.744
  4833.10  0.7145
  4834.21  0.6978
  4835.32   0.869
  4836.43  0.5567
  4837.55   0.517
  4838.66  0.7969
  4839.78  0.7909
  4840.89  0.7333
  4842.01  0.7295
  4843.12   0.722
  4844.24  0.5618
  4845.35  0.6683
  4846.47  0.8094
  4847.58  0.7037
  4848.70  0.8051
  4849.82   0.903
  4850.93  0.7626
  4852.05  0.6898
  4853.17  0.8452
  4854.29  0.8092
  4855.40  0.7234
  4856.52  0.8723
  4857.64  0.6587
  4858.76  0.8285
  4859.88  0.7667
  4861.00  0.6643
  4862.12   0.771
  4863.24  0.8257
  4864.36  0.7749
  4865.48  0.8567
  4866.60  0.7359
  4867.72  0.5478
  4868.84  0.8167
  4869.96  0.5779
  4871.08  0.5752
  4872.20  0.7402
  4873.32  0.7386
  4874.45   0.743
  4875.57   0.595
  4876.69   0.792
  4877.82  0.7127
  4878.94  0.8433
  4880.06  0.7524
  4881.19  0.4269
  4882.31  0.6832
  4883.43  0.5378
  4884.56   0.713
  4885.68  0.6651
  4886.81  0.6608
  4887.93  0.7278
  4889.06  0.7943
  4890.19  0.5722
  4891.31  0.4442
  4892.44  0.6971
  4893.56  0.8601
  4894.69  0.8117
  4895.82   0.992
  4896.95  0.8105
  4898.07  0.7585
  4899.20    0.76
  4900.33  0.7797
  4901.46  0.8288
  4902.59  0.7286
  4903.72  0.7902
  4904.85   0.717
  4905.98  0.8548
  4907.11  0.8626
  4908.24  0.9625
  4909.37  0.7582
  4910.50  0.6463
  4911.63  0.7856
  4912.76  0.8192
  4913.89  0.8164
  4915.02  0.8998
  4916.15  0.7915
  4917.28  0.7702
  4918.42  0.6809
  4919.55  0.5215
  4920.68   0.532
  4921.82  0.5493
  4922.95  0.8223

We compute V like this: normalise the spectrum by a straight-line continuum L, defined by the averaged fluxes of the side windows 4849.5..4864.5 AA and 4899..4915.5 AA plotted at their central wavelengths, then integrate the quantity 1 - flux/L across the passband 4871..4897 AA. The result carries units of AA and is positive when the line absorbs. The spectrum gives 2.8 AA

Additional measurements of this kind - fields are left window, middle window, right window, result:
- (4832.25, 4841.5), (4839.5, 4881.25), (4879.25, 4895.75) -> -2.43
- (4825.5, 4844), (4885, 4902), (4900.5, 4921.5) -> 0.25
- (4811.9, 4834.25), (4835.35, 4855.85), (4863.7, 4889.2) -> -0.72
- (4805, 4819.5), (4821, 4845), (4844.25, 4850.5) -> 0.90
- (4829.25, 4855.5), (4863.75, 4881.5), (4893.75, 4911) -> 1.57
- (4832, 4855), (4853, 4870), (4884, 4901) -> -0.52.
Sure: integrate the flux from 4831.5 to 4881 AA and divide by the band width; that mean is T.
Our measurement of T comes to 0.733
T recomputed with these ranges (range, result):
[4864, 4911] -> 0.73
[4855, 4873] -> 0.734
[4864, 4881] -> 0.713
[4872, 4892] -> 0.673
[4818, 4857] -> 0.73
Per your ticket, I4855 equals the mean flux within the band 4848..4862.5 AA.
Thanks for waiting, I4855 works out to 0.776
